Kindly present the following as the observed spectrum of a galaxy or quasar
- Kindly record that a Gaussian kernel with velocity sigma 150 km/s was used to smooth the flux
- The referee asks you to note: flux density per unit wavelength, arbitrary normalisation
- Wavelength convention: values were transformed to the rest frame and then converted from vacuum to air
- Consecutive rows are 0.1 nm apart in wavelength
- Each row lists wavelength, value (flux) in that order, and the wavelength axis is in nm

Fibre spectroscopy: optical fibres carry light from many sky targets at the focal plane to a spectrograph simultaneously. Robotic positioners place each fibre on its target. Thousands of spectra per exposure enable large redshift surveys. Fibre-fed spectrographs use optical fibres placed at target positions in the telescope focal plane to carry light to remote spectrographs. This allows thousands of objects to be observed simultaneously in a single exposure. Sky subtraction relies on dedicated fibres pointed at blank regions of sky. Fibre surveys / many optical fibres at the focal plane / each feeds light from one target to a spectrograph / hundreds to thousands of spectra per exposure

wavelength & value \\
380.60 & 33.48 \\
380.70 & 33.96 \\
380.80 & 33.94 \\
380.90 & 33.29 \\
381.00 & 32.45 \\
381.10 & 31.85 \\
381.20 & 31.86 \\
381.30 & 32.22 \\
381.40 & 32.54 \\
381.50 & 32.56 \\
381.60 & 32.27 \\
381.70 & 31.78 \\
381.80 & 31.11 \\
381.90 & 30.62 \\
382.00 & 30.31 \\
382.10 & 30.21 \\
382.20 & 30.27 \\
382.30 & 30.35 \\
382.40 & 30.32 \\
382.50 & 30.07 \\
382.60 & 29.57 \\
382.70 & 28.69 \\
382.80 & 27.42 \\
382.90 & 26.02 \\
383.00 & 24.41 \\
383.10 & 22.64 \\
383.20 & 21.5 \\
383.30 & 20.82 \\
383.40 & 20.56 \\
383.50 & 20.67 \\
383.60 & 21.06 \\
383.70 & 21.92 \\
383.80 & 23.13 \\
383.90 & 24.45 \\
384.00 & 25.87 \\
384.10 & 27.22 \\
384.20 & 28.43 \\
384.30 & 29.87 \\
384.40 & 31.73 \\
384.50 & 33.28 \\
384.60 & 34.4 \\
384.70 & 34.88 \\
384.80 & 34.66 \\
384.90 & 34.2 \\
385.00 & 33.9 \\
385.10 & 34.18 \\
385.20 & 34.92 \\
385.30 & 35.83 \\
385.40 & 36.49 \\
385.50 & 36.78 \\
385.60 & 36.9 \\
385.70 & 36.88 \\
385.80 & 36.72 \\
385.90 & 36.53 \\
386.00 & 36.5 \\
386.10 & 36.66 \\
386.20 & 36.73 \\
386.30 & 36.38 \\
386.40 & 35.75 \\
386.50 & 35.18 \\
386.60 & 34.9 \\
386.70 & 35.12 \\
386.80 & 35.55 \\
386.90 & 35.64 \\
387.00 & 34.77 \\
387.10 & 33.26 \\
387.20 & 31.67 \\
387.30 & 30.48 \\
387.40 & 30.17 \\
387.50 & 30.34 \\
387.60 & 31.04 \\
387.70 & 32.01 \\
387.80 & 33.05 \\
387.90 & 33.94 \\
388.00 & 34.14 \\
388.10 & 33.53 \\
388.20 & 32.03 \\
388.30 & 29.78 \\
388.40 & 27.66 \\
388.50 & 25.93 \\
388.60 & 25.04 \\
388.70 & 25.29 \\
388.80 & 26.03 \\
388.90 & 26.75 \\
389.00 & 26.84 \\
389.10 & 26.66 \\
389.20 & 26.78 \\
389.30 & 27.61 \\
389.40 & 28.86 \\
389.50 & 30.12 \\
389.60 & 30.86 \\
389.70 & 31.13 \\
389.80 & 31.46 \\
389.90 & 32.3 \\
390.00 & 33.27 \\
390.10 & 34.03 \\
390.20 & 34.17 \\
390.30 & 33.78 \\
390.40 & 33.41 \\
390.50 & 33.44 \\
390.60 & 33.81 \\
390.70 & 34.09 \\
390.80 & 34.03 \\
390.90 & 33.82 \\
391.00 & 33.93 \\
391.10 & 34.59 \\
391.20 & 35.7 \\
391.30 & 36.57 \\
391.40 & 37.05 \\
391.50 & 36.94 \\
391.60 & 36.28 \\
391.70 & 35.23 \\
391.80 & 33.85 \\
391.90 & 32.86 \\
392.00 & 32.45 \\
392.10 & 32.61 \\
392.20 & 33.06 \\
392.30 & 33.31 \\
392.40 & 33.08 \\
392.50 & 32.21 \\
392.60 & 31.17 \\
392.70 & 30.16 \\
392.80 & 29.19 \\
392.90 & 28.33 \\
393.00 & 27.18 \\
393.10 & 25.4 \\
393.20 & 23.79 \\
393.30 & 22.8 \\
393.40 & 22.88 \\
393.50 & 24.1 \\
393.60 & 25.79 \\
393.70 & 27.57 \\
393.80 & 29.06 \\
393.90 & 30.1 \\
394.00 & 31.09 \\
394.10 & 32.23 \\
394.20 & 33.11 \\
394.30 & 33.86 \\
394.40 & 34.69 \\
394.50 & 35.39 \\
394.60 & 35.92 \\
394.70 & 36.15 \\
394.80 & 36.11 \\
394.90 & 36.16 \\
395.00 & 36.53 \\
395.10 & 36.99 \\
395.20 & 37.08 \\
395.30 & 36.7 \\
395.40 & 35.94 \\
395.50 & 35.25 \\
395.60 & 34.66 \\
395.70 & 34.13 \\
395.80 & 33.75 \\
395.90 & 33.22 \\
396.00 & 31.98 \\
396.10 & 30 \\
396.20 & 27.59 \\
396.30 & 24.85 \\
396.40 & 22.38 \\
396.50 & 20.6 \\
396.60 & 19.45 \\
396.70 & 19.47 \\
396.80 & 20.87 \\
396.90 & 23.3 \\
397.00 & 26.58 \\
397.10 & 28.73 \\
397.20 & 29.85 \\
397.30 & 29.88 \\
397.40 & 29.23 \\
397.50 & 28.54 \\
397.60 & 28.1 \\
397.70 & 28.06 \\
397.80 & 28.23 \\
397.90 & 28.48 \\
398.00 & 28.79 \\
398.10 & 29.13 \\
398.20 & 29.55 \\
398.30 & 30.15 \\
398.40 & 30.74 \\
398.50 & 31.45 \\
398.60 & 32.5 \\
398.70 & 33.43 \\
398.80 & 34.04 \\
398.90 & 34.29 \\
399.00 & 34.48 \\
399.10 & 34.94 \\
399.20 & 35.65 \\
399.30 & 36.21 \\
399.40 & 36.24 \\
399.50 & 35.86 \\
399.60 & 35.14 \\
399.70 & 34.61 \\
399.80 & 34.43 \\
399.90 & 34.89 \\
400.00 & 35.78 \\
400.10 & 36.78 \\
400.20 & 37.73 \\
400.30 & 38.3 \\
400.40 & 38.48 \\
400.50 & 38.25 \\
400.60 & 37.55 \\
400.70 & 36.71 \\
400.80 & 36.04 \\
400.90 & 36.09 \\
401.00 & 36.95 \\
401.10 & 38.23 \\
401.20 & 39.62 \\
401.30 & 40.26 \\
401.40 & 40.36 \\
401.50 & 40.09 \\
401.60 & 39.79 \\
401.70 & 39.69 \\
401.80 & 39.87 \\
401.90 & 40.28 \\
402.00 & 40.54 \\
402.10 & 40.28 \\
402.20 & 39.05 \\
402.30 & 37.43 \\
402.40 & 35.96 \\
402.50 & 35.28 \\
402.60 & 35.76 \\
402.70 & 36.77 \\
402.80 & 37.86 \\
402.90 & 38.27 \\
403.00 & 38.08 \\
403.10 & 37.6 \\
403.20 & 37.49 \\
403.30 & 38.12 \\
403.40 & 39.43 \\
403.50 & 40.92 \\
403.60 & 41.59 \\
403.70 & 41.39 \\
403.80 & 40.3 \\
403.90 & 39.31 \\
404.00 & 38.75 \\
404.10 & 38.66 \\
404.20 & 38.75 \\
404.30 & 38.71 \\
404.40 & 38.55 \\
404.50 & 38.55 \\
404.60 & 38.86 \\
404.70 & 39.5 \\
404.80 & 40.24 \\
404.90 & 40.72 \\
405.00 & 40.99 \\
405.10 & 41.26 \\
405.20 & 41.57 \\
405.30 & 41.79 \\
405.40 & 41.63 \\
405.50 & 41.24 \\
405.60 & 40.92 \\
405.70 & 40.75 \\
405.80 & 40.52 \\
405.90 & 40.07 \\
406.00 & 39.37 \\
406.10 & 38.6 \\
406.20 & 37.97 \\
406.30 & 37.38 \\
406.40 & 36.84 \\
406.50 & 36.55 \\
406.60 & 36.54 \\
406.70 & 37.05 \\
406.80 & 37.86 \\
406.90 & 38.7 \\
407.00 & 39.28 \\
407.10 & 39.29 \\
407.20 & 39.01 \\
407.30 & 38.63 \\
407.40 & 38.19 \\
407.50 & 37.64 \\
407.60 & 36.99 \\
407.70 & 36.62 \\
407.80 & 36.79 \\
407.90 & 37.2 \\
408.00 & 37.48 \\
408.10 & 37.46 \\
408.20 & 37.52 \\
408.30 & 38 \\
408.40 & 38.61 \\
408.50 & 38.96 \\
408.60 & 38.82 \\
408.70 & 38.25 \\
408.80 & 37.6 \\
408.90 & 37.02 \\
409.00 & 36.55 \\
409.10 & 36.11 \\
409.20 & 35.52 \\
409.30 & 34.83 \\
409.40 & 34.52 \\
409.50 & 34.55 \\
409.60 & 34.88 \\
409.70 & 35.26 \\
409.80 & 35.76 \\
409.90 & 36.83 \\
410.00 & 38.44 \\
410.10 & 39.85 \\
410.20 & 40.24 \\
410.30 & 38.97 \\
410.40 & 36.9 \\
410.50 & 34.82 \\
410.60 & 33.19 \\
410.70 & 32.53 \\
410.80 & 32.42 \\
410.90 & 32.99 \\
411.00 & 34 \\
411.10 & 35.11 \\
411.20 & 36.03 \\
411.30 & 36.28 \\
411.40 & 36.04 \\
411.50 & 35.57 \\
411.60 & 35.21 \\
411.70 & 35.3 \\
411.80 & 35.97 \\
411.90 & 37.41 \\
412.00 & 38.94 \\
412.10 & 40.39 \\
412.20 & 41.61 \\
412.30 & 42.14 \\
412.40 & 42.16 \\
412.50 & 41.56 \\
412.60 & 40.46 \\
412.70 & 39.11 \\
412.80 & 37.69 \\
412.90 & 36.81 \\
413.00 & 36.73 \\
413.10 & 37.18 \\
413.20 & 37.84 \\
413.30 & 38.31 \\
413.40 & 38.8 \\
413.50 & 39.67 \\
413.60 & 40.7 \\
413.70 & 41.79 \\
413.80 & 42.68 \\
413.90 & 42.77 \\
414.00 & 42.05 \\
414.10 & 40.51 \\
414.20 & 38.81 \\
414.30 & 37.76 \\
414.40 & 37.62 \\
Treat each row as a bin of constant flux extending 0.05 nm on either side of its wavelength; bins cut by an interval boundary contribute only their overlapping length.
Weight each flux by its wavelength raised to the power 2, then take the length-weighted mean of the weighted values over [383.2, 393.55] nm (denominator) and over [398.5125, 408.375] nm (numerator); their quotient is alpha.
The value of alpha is 1.3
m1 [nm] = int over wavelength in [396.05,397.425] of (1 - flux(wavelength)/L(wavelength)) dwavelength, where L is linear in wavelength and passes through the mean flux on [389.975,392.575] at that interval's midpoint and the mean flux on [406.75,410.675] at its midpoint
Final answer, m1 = 0.39 nm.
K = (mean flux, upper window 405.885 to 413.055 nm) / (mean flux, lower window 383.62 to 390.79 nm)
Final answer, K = 1.2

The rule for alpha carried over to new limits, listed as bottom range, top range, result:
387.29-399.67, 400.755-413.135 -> 1.31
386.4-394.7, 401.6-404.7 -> 1.31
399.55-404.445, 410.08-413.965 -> 1.04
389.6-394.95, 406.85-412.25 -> 1.25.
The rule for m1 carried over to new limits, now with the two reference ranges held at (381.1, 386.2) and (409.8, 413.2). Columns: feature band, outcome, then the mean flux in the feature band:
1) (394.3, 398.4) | 0.38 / 30.4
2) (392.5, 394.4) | 0.25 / 28.5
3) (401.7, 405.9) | -0.48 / 39.4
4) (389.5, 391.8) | -0.13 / 34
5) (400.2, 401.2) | -0.09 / 37.5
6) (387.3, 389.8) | 0.17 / 29.5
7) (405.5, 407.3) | -0.14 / 38.7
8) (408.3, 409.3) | -0.02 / 37.4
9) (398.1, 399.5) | 0.03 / 33.3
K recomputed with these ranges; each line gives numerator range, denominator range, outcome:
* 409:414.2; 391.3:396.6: 1.19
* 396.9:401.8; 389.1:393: 1.04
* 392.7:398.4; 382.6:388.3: 0.95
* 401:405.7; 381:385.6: 1.33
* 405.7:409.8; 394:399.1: 1.21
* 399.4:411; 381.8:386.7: 1.24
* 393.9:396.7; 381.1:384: 1.17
